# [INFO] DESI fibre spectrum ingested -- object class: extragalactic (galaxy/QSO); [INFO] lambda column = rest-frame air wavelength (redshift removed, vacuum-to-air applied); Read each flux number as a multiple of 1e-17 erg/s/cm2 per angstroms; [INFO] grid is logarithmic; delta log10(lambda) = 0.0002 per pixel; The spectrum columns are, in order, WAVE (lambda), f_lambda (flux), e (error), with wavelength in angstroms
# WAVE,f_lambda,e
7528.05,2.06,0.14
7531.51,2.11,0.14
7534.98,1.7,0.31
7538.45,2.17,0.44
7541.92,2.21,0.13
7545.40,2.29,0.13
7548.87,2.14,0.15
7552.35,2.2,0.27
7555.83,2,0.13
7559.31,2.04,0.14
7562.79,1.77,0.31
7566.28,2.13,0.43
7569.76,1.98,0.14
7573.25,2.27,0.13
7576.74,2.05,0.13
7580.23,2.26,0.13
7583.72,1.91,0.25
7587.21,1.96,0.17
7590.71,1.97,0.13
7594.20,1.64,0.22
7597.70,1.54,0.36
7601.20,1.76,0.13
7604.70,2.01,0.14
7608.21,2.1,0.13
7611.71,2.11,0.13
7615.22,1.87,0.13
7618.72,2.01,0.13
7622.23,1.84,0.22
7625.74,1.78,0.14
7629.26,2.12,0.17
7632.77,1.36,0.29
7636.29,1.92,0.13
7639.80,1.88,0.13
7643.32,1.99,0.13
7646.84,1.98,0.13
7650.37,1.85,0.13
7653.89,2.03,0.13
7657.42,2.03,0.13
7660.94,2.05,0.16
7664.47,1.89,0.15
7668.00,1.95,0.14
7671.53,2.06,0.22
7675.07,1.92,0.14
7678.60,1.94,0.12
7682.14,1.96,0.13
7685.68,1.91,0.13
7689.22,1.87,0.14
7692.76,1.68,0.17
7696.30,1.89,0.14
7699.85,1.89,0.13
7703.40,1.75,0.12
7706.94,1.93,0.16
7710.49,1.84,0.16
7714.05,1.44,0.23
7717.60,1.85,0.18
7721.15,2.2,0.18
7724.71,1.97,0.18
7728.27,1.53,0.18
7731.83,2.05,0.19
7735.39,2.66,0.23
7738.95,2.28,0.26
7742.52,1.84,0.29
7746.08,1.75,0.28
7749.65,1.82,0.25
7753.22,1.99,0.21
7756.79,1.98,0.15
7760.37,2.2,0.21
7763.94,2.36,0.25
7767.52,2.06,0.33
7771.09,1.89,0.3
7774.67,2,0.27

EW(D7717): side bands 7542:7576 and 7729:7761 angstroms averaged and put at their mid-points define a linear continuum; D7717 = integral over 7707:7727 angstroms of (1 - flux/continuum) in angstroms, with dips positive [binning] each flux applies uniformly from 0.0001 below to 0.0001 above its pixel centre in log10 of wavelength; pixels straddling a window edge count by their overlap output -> 1.9 angstroms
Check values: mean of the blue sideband 2.1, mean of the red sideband 2.04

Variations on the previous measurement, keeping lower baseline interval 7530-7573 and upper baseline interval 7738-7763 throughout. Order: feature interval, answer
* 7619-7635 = 1.85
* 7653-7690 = 0.94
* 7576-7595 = 0.72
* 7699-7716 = 2.01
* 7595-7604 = 1.57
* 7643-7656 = 0.42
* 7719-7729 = 0.29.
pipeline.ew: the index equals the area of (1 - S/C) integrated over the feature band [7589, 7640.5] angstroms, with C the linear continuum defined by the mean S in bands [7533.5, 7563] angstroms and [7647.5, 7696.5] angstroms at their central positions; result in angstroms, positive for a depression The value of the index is 3.6 angstroms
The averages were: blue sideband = 2.08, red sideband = 1.93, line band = 1.86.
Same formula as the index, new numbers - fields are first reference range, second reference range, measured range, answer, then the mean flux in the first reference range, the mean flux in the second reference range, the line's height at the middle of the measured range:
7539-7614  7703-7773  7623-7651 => 2.0 angstroms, 2.02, 1.97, 2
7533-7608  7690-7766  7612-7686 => 1.9 angstroms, 2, 1.95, 1.97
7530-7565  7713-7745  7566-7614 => 1.7 angstroms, 2.06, 1.99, 2.05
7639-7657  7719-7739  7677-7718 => 4.3 angstroms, 1.95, 2.1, 2.04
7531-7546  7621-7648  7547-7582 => -1.1 angstroms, 2.08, 1.86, 2.02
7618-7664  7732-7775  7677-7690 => 0.3 angstroms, 1.91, 2.07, 1.97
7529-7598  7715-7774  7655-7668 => 0.2 angstroms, 2.03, 2.02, 2.02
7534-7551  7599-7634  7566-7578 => -0.4 angstroms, 2.12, 1.9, 2.03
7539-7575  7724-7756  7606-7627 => 1.1 angstroms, 2.1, 1.99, 2.07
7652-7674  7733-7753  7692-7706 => 1.4 angstroms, 2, 2.06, 2.03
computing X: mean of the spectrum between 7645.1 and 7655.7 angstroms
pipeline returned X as 1.95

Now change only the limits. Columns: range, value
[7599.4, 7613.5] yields 1.99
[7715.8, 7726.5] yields 2.01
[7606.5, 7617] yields 2.03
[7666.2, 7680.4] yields 1.97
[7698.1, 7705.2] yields 1.82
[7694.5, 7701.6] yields 1.89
